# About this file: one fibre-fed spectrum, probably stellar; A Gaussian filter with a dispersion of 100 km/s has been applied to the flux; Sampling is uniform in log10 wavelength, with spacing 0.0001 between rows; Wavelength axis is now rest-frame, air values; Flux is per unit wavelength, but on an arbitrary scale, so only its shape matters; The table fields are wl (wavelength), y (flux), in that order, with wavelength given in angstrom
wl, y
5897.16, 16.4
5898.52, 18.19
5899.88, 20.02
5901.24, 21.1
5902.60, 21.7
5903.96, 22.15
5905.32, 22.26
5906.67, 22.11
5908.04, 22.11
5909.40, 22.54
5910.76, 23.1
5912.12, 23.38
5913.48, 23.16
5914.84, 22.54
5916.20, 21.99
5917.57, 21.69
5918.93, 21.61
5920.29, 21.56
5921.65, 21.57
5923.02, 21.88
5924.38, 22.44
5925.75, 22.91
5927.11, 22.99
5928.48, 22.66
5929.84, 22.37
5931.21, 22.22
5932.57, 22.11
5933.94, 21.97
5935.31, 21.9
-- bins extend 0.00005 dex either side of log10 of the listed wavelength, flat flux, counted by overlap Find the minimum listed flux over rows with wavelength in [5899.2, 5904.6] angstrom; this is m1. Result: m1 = 20.02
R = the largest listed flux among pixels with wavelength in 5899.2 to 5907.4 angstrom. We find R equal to 22.26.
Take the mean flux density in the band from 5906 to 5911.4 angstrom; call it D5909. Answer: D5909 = 22.4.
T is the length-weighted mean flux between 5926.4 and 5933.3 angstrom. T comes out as 22.5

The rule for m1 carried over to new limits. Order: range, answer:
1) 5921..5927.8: 21.57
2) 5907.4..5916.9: 21.99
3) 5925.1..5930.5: 22.37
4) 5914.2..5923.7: 21.56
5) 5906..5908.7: 22.11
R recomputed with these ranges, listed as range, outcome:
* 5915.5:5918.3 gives 21.99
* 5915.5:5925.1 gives 22.44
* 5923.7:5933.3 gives 22.99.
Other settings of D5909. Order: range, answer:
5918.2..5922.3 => 21.6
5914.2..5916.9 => 22.2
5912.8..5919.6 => 22.2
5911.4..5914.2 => 23.3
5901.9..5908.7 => 22.1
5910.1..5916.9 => 22.8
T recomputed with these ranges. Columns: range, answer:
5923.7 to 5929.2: 22.8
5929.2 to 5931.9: 22.3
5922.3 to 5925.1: 22.1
